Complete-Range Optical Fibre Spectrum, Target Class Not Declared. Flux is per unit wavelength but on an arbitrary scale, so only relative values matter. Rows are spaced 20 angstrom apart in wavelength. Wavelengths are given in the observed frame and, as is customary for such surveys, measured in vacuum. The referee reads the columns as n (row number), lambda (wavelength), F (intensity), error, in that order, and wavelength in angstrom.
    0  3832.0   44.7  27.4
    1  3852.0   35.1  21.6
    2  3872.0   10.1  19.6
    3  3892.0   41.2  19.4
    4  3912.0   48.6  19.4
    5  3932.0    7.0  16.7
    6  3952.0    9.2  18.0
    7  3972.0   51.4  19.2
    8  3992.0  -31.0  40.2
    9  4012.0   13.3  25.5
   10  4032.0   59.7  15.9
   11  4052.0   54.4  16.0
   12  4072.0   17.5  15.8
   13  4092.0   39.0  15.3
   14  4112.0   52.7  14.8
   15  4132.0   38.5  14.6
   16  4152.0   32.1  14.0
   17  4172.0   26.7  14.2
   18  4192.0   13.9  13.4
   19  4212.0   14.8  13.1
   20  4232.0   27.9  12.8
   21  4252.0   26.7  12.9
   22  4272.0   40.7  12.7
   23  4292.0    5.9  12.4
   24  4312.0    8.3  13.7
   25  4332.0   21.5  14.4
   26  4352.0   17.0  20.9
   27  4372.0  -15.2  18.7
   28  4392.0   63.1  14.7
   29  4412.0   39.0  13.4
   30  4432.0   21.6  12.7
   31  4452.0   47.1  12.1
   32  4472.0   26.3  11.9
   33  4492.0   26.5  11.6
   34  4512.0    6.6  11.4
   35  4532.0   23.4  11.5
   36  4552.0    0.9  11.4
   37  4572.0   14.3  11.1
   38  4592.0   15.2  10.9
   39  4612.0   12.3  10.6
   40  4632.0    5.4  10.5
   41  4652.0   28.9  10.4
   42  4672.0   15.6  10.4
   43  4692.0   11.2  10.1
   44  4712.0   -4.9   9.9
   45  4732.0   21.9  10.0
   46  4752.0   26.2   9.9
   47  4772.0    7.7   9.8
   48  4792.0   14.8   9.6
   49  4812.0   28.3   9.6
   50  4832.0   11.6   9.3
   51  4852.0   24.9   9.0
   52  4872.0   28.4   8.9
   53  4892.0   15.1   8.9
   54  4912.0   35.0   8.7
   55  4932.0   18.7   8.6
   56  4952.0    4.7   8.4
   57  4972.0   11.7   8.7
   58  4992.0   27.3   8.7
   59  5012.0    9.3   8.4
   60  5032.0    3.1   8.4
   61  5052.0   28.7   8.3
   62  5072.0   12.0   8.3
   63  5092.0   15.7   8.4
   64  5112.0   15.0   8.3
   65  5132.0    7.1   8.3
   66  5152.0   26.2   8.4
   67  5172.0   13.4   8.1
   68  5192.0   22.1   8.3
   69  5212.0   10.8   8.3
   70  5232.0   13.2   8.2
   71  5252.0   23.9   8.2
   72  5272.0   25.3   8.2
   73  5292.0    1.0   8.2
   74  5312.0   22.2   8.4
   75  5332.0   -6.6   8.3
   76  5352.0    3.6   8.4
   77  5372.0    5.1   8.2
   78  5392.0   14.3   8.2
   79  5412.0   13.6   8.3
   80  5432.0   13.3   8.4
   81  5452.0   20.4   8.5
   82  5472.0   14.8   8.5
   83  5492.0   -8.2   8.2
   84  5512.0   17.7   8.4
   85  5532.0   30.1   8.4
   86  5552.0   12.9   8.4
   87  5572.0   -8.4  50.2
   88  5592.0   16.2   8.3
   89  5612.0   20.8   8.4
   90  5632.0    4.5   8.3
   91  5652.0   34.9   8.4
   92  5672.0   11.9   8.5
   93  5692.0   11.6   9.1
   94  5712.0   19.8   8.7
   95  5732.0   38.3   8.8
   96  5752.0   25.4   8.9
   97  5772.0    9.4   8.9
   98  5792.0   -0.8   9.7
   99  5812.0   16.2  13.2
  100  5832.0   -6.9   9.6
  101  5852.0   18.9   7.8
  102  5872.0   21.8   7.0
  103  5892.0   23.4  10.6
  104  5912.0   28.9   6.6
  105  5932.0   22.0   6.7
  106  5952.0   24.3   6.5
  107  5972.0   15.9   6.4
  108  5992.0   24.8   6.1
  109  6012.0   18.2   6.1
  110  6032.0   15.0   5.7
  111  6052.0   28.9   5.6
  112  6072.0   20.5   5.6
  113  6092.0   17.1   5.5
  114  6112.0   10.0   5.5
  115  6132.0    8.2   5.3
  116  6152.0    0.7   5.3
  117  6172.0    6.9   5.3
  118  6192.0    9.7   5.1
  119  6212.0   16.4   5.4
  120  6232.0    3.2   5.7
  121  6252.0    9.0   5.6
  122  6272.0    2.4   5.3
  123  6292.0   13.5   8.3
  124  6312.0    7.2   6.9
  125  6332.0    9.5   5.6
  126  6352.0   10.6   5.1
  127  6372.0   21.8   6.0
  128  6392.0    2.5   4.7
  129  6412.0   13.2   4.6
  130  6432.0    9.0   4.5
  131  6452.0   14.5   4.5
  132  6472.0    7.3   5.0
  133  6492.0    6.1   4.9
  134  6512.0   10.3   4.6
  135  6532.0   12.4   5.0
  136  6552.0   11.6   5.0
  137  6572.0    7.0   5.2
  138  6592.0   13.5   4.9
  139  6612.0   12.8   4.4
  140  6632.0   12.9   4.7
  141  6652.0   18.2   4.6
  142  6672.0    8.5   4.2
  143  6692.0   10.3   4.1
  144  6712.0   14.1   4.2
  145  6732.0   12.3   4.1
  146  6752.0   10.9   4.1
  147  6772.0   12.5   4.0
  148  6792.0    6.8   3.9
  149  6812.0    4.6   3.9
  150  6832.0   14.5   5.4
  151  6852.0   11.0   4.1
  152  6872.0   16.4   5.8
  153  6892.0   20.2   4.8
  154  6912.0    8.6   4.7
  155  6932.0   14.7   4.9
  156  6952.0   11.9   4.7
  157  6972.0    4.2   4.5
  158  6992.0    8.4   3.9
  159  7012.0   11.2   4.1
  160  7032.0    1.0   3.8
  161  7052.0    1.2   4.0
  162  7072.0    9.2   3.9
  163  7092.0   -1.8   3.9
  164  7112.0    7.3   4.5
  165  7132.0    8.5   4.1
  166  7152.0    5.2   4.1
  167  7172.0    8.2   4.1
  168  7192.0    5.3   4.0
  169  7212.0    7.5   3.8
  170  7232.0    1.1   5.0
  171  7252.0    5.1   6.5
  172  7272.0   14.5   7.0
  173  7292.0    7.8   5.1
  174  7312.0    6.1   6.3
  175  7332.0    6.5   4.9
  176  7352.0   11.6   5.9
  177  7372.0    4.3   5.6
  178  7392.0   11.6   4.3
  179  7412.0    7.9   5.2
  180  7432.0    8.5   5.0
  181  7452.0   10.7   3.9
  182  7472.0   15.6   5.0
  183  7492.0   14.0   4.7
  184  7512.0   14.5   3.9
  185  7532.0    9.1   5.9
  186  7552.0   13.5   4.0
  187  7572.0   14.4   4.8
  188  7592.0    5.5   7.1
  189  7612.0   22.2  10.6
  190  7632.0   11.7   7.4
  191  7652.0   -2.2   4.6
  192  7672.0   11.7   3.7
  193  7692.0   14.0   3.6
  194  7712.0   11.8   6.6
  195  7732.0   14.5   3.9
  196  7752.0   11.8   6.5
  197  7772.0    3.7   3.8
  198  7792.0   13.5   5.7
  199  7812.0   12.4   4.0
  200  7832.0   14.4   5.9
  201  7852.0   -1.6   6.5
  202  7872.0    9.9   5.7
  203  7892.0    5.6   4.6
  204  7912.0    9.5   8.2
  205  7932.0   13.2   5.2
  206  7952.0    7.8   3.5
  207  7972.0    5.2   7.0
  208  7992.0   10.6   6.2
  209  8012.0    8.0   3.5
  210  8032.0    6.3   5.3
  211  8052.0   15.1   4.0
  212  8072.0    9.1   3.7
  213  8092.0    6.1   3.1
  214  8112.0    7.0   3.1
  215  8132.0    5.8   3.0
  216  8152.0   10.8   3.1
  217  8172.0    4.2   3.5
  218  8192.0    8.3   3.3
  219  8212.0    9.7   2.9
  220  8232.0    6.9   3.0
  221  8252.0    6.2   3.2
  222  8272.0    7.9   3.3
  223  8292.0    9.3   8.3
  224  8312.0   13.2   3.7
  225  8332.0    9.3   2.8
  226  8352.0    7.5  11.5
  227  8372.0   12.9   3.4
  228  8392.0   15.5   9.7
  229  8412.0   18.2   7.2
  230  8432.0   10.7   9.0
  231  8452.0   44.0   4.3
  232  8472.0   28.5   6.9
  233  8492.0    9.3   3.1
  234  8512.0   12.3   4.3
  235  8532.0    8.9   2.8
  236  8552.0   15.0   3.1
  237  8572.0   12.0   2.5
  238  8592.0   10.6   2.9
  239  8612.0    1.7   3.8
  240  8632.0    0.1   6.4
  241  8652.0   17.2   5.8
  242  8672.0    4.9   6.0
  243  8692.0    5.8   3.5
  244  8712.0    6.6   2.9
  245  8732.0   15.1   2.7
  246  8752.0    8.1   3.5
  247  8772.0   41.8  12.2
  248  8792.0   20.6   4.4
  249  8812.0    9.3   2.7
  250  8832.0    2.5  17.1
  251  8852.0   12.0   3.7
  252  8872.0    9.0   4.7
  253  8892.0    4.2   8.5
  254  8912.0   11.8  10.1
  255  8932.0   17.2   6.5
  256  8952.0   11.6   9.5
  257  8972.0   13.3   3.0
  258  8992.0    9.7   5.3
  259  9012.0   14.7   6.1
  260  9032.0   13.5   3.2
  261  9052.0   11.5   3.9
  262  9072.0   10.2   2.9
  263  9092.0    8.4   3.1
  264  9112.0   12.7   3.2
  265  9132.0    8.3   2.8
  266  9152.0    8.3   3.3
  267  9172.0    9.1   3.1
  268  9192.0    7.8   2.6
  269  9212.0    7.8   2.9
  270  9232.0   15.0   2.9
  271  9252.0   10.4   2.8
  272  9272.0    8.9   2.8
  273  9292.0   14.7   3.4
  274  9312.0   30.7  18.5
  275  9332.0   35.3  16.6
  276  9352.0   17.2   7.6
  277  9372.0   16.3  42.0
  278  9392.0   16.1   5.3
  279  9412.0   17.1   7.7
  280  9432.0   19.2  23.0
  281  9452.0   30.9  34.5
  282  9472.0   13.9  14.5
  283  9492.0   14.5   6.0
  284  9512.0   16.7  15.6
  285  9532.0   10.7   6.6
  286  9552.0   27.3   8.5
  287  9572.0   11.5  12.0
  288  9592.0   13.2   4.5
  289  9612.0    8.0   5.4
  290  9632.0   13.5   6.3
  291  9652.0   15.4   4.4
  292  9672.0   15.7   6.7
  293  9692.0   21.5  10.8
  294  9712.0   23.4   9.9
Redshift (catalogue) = 1.27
